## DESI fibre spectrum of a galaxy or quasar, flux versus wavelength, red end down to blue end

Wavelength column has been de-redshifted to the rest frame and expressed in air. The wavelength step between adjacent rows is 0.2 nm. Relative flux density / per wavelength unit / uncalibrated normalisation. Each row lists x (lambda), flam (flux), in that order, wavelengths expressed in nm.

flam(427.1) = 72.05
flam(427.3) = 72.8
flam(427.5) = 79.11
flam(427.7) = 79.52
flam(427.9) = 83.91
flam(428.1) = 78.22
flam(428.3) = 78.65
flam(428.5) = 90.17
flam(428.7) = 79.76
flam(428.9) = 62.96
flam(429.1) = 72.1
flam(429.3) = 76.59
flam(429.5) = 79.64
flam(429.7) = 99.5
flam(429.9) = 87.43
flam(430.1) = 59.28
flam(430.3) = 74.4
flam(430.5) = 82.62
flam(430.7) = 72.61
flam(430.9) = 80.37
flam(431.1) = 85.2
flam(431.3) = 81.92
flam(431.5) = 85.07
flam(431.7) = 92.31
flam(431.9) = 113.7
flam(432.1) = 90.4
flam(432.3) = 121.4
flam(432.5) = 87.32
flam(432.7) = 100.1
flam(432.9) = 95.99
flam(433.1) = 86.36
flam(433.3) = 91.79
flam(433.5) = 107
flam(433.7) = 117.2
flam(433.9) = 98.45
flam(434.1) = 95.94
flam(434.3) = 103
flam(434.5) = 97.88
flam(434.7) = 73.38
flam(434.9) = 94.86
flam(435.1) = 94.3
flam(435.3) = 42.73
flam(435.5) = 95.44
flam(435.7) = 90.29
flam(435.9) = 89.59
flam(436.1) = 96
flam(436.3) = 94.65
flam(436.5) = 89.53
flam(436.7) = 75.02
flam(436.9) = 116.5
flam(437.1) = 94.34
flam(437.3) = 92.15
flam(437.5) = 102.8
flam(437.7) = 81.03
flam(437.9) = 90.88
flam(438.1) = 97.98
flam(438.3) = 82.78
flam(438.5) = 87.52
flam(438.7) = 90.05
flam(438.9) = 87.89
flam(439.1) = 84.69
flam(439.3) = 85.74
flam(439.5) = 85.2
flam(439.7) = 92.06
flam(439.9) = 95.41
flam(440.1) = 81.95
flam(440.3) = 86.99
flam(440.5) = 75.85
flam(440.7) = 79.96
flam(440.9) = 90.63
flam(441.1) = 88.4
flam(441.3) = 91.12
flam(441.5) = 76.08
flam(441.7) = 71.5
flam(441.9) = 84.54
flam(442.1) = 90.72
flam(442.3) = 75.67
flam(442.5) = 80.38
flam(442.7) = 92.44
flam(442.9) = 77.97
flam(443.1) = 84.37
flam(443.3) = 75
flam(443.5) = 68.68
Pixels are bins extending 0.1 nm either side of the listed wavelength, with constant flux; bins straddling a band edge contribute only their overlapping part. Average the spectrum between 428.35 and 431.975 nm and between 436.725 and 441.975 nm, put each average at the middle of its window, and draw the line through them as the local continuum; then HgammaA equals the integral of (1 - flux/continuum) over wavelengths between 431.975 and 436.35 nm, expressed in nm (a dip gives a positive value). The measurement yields -0.49 nm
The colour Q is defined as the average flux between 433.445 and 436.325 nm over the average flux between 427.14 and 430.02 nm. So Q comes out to 1.16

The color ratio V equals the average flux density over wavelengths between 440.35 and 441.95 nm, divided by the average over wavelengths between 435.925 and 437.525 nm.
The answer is 0.87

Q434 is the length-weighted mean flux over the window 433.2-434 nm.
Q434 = 104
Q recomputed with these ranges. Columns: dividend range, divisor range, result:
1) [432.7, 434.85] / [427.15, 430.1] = 1.22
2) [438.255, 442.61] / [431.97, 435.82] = 0.90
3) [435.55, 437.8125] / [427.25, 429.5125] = 1.19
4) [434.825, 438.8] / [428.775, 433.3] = 1.05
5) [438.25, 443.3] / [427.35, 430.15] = 1.07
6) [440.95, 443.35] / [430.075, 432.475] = 0.95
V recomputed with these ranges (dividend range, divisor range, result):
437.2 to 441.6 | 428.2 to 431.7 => 1.10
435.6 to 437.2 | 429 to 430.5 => 1.18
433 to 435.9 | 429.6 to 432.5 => 1.05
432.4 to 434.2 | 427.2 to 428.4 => 1.24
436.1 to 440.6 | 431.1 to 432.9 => 0.94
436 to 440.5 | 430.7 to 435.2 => 0.95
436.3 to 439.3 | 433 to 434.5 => 0.91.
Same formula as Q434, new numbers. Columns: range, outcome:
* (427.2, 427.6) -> 76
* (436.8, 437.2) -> 105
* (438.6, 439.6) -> 86.7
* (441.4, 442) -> 77.4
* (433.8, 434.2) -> 97.2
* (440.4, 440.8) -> 77.9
